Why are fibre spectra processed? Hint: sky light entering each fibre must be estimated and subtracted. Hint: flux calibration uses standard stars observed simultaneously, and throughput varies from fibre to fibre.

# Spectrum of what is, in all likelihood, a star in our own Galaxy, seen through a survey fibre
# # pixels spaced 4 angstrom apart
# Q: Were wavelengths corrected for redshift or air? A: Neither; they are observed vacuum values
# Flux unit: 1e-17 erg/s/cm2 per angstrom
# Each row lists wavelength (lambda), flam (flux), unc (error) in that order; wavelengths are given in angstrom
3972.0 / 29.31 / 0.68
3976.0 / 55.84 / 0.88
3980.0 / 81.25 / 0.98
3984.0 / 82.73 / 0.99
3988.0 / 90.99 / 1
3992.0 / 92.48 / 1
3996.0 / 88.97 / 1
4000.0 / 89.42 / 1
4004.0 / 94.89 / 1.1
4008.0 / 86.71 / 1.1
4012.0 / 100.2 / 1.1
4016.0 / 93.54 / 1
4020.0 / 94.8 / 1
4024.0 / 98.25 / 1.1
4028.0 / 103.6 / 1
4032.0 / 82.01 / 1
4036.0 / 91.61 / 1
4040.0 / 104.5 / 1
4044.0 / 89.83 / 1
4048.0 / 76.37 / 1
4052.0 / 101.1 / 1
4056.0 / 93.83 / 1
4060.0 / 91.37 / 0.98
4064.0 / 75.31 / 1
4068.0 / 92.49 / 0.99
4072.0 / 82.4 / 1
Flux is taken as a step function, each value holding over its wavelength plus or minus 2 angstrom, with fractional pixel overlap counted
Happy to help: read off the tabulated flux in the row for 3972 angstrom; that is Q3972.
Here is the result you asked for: 29.31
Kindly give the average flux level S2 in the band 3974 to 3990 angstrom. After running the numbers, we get 77.7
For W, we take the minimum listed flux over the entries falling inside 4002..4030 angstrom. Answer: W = 86.71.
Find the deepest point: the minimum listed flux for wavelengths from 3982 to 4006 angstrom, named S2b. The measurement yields 82.73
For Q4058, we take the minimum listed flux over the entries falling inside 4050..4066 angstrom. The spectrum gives 75.31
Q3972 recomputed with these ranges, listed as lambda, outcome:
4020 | 94.8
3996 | 88.97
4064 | 75.31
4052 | 101.1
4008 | 86.71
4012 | 100.2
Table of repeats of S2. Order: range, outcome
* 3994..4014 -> 92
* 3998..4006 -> 92.2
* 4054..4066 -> 86.8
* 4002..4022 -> 94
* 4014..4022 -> 94.2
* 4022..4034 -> 94.6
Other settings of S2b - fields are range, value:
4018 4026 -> 94.8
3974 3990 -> 55.84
